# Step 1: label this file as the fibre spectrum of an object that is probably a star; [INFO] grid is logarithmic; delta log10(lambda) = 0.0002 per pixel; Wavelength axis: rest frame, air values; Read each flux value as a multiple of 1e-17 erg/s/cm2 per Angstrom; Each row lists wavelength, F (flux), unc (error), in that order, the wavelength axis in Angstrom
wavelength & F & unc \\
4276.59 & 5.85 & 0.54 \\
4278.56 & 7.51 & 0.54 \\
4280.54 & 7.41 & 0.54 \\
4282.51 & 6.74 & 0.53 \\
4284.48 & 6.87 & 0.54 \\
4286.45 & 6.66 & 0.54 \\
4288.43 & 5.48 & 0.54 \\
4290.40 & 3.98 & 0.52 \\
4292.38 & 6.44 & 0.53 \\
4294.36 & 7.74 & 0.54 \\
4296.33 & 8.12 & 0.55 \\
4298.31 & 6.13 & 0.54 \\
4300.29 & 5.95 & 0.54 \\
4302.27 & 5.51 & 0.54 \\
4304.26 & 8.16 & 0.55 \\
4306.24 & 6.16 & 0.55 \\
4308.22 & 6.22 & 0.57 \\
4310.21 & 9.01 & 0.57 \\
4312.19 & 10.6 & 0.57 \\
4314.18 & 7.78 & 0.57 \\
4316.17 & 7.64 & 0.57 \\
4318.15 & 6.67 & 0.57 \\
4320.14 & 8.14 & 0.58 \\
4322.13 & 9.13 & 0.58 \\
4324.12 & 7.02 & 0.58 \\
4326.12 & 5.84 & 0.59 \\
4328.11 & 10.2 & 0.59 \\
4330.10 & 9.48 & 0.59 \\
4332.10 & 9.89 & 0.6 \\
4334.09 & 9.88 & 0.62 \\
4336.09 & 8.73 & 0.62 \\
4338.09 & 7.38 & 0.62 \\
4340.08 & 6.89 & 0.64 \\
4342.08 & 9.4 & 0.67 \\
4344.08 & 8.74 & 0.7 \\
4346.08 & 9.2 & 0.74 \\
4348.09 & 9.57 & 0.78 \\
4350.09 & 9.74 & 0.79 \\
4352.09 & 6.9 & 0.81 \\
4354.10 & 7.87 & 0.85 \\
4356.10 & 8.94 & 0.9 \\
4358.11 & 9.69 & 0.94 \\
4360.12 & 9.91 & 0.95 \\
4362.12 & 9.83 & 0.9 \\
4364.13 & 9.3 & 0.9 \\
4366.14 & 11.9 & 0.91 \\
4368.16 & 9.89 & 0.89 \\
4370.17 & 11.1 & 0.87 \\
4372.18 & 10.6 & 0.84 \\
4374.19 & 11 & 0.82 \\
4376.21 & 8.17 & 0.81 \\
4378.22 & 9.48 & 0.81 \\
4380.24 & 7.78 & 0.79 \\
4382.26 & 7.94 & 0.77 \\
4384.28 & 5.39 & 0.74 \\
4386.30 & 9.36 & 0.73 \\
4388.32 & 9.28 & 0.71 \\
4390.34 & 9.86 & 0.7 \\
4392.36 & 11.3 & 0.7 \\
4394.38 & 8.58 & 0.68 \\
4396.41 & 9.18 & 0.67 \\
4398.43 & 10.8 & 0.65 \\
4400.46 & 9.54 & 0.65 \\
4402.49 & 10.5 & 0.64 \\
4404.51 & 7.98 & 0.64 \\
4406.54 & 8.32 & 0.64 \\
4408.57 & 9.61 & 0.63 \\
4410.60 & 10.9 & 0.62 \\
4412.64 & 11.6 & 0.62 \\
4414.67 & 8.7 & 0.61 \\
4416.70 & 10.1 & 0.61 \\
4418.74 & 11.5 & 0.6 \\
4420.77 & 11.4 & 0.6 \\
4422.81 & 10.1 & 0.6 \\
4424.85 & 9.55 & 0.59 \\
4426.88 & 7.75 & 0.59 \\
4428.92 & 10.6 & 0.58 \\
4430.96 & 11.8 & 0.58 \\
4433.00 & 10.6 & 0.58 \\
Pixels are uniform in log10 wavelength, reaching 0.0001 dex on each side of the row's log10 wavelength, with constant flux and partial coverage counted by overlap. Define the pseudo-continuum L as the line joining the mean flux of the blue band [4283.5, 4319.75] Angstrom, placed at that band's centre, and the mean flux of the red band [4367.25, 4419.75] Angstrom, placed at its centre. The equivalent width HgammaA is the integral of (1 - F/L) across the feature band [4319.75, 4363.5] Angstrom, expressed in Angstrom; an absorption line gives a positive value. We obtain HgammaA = -3.6 Angstrom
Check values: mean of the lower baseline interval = 6.97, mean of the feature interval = 8.76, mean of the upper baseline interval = 9.56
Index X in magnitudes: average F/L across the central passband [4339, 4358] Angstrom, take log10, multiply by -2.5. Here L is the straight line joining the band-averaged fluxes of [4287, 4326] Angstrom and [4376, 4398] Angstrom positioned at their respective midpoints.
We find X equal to -0.08 mag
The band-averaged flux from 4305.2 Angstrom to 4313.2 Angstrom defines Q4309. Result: 8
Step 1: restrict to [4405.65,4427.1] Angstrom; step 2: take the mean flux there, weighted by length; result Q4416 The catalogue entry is 10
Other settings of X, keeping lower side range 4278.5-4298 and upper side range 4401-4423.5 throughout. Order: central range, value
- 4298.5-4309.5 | 0.10 mag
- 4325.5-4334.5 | -0.17 mag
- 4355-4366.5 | -0.14 mag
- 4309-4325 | -0.11 mag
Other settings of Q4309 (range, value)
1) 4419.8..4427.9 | 9.69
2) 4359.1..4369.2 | 10.2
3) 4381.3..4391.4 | 8.39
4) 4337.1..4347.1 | 8.32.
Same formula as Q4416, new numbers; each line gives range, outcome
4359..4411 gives 9.5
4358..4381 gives 9.92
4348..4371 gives 9.54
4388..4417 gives 9.75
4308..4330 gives 8.15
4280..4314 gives 6.91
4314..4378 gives 8.98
